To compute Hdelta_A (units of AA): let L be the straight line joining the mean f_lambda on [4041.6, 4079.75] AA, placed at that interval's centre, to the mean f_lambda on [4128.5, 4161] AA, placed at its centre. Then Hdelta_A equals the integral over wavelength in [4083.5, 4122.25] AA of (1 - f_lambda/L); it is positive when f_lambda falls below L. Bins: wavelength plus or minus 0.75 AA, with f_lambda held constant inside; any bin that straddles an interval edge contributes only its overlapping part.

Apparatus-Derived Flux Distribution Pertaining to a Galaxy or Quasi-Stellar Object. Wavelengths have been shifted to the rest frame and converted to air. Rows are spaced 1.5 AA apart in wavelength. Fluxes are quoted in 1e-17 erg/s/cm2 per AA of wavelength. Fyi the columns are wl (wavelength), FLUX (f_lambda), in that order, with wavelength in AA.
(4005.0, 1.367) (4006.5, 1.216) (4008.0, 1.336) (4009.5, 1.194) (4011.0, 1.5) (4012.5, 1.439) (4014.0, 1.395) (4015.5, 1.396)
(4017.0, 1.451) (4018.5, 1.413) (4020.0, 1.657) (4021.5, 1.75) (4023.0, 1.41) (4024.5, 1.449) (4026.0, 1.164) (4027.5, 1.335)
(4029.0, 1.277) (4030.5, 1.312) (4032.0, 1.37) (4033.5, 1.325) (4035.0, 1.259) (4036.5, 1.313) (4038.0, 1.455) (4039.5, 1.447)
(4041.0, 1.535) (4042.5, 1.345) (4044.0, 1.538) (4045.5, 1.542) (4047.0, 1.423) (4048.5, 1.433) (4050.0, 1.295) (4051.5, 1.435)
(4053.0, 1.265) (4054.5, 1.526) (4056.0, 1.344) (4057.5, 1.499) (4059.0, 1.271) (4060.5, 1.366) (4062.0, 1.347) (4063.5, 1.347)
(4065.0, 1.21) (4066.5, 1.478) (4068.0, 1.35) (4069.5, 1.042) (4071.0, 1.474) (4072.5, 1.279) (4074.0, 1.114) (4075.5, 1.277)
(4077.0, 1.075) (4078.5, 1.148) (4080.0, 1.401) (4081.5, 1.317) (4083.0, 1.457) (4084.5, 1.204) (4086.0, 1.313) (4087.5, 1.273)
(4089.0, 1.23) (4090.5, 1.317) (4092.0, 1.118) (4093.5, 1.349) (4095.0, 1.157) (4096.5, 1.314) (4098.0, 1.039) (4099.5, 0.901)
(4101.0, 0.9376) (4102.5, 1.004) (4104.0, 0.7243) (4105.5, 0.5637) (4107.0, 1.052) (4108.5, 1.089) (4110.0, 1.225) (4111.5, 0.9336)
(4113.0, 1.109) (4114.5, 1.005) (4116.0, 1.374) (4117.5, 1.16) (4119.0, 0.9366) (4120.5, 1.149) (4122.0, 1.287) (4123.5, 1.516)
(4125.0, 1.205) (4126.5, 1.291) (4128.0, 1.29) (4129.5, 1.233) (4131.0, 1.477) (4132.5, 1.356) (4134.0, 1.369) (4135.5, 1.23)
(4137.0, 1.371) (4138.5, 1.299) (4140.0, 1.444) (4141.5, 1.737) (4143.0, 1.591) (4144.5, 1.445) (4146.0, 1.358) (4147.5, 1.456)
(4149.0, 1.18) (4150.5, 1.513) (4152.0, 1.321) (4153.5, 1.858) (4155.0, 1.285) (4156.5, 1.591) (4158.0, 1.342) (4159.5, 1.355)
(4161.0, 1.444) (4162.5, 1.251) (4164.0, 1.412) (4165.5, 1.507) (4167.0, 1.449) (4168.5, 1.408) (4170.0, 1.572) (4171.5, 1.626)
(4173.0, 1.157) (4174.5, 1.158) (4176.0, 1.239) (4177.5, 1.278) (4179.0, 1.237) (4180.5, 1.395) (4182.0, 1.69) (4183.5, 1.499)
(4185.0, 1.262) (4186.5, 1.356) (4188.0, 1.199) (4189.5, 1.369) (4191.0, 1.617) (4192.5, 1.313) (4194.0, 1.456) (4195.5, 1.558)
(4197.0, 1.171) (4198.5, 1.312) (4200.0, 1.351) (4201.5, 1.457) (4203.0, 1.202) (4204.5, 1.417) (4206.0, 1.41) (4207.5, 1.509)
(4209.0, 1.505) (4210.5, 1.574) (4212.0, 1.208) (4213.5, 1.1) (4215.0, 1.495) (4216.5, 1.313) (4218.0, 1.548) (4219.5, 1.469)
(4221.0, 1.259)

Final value 7.6 AA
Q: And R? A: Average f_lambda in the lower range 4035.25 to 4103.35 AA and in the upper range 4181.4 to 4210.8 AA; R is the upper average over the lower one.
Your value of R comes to 1.08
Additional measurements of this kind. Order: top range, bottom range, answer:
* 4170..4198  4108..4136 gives 1.12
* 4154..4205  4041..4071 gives 1.00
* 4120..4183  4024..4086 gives 1.04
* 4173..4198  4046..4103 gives 1.06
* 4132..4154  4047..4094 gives 1.09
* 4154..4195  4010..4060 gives 0.99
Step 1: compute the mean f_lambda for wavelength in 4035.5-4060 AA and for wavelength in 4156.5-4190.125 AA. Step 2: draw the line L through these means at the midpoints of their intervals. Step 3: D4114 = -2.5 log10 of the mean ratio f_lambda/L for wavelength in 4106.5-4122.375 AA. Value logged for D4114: 0.24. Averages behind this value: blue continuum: 1.41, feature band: 1.12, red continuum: 1.38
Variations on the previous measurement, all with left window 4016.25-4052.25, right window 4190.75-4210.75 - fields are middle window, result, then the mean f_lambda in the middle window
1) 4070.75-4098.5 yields 0.13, 1.25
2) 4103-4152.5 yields 0.13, 1.25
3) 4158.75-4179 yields 0.03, 1.37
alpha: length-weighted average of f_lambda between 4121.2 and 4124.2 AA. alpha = 1.4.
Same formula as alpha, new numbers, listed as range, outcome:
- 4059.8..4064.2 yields 1.35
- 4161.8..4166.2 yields 1.39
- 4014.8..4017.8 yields 1.42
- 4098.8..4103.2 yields 0.947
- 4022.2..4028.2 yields 1.34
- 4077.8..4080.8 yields 1.28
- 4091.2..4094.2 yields 1.23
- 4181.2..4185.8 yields 1.48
